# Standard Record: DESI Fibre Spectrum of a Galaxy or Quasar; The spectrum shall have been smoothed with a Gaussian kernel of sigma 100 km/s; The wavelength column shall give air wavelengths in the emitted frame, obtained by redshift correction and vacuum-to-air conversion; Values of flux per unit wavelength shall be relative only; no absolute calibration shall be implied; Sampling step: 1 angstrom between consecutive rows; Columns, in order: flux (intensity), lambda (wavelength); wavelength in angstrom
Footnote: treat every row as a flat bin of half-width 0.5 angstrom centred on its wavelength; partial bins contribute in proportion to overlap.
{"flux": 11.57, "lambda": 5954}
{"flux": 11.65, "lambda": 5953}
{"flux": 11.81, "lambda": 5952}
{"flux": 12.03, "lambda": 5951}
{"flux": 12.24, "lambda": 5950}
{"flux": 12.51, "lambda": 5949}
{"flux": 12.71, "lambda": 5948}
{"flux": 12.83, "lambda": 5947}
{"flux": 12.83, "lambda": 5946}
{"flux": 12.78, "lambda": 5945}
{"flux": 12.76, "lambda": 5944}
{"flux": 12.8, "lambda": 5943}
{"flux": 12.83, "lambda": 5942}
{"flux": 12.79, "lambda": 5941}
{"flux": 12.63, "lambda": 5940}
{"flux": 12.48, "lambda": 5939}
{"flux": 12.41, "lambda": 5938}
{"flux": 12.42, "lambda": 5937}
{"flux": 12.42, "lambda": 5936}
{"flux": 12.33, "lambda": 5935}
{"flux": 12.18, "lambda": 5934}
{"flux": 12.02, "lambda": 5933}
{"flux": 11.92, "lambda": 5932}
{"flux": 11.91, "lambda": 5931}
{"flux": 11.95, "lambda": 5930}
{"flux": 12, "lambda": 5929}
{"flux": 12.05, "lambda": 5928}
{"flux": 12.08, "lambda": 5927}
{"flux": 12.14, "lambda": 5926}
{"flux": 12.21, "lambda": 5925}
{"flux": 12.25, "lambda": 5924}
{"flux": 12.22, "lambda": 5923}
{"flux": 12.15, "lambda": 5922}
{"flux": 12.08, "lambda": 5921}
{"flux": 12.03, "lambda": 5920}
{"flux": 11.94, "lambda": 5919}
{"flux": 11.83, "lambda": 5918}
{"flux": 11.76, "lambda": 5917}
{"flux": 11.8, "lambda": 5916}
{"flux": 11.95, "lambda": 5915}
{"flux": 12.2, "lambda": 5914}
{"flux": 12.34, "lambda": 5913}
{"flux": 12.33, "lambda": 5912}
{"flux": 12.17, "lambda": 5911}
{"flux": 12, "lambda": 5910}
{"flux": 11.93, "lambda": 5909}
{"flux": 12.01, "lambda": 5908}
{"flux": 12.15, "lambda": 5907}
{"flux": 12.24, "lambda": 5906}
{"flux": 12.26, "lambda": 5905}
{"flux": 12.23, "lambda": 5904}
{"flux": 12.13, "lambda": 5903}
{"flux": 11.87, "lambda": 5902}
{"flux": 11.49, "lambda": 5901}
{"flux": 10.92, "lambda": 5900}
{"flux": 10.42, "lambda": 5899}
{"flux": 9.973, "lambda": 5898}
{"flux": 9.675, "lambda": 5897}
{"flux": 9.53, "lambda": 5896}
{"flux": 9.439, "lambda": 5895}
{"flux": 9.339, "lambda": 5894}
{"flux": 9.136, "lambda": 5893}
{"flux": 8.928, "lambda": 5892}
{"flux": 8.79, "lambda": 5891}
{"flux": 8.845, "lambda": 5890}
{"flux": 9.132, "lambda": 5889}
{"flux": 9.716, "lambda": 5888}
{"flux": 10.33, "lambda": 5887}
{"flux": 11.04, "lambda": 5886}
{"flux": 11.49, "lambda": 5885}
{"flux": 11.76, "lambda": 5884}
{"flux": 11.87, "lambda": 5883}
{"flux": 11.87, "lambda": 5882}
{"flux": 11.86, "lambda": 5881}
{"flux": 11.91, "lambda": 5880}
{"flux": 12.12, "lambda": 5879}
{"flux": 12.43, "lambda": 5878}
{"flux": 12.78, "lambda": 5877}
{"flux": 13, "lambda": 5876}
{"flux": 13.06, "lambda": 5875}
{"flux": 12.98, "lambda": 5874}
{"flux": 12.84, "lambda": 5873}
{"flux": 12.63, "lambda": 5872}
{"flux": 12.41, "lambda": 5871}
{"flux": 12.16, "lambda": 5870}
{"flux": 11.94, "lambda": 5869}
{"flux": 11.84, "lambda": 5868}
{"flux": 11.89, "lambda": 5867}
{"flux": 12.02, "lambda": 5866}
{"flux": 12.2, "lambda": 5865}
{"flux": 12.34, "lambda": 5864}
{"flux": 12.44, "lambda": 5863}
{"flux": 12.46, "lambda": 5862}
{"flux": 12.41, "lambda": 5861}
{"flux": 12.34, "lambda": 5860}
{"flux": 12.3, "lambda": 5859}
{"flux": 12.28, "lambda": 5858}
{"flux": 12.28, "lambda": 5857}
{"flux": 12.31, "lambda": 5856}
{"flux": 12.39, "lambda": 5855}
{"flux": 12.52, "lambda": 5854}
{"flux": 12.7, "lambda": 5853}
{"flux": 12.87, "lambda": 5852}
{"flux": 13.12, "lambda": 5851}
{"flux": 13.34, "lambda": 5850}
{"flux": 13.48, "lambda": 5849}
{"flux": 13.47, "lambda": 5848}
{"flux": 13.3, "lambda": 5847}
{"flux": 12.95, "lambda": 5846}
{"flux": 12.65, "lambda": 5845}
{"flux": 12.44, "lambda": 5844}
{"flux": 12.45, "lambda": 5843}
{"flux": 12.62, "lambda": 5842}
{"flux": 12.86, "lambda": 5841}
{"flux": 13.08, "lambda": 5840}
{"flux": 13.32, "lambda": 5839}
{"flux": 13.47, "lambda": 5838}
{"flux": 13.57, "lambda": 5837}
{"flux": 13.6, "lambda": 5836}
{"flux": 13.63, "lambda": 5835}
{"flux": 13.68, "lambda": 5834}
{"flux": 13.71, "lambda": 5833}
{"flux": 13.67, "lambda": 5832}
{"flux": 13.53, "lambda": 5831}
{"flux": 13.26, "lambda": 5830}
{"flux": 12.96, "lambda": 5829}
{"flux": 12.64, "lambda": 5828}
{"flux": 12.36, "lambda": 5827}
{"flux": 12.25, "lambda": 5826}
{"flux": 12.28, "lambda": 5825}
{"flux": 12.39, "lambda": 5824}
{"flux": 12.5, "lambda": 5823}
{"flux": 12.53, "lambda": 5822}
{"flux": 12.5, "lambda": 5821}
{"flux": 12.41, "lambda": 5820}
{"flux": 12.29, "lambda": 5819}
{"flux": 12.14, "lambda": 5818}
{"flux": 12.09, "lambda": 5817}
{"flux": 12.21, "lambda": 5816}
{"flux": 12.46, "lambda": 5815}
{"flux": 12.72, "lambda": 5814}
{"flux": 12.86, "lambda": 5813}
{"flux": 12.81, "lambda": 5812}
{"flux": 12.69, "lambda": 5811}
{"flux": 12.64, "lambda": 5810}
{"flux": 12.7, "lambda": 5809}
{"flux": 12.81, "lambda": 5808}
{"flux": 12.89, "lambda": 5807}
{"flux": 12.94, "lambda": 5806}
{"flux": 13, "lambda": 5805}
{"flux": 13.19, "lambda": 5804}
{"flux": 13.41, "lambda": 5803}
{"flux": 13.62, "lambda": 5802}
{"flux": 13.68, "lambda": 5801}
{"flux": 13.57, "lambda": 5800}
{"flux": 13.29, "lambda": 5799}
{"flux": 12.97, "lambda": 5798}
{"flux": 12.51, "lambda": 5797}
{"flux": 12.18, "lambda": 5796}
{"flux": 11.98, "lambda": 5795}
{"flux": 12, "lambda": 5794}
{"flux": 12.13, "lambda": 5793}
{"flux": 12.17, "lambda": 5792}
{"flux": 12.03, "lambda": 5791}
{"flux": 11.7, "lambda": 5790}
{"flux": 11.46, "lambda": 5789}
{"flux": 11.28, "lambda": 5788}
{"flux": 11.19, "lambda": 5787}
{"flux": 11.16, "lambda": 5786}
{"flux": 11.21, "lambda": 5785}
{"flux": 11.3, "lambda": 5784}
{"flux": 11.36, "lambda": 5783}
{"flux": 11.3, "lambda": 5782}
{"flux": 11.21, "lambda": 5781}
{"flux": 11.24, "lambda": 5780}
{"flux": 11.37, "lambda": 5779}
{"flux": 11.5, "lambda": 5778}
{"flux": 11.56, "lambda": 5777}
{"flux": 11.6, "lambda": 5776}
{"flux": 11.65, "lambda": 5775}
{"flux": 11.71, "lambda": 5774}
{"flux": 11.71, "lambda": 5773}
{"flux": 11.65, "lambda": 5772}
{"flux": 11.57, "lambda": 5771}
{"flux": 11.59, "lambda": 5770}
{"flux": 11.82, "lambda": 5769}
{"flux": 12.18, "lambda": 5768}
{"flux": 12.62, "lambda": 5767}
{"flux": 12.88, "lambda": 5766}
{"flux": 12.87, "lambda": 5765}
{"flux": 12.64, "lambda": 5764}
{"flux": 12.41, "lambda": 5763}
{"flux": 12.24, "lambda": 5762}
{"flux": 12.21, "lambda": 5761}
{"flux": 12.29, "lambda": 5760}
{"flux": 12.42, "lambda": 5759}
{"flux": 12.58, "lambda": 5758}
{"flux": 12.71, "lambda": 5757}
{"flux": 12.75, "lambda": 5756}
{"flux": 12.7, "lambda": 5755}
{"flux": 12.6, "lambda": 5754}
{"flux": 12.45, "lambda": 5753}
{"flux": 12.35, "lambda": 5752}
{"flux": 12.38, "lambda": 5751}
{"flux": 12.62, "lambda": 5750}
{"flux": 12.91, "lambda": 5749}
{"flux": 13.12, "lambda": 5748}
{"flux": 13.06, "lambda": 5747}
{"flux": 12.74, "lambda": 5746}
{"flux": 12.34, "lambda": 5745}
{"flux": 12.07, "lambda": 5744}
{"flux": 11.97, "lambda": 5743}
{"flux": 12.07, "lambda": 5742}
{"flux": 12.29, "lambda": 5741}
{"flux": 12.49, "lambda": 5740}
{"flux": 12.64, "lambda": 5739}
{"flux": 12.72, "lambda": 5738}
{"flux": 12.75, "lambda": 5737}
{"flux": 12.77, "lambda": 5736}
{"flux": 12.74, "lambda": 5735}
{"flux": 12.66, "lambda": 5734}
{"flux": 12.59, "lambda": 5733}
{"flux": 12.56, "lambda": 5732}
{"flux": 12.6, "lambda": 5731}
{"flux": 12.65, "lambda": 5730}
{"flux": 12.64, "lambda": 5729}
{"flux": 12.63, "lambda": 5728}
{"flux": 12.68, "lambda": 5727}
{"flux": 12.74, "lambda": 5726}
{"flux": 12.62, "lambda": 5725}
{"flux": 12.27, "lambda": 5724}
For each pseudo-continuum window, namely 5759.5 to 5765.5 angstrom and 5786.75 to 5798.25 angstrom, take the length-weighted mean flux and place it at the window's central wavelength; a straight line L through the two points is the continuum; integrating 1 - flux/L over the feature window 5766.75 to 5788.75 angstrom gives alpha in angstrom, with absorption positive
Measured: 1.22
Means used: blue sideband 12.4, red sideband 12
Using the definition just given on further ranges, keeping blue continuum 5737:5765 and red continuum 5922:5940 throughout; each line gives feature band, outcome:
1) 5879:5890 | 1.10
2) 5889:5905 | 2.66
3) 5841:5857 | -0.63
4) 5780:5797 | 1.14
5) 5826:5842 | -1.12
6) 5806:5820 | -0.19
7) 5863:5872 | 0.11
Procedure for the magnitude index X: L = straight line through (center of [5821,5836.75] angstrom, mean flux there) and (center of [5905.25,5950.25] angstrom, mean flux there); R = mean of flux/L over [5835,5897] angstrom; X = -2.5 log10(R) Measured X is 0.06 mag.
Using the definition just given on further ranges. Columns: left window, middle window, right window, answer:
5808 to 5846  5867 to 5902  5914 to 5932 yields 0.113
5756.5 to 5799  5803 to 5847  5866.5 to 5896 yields -0.108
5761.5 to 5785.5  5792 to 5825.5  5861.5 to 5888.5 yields -0.069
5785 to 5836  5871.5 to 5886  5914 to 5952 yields 0.012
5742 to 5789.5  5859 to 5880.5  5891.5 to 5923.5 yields -0.075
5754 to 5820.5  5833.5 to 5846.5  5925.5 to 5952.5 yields -0.070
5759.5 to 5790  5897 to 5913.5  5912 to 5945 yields 0.040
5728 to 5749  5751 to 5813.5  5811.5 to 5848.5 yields 0.041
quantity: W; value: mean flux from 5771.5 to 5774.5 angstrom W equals 11.7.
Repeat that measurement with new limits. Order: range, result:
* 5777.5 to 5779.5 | 11.4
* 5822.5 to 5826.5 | 12.4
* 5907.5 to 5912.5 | 12.1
